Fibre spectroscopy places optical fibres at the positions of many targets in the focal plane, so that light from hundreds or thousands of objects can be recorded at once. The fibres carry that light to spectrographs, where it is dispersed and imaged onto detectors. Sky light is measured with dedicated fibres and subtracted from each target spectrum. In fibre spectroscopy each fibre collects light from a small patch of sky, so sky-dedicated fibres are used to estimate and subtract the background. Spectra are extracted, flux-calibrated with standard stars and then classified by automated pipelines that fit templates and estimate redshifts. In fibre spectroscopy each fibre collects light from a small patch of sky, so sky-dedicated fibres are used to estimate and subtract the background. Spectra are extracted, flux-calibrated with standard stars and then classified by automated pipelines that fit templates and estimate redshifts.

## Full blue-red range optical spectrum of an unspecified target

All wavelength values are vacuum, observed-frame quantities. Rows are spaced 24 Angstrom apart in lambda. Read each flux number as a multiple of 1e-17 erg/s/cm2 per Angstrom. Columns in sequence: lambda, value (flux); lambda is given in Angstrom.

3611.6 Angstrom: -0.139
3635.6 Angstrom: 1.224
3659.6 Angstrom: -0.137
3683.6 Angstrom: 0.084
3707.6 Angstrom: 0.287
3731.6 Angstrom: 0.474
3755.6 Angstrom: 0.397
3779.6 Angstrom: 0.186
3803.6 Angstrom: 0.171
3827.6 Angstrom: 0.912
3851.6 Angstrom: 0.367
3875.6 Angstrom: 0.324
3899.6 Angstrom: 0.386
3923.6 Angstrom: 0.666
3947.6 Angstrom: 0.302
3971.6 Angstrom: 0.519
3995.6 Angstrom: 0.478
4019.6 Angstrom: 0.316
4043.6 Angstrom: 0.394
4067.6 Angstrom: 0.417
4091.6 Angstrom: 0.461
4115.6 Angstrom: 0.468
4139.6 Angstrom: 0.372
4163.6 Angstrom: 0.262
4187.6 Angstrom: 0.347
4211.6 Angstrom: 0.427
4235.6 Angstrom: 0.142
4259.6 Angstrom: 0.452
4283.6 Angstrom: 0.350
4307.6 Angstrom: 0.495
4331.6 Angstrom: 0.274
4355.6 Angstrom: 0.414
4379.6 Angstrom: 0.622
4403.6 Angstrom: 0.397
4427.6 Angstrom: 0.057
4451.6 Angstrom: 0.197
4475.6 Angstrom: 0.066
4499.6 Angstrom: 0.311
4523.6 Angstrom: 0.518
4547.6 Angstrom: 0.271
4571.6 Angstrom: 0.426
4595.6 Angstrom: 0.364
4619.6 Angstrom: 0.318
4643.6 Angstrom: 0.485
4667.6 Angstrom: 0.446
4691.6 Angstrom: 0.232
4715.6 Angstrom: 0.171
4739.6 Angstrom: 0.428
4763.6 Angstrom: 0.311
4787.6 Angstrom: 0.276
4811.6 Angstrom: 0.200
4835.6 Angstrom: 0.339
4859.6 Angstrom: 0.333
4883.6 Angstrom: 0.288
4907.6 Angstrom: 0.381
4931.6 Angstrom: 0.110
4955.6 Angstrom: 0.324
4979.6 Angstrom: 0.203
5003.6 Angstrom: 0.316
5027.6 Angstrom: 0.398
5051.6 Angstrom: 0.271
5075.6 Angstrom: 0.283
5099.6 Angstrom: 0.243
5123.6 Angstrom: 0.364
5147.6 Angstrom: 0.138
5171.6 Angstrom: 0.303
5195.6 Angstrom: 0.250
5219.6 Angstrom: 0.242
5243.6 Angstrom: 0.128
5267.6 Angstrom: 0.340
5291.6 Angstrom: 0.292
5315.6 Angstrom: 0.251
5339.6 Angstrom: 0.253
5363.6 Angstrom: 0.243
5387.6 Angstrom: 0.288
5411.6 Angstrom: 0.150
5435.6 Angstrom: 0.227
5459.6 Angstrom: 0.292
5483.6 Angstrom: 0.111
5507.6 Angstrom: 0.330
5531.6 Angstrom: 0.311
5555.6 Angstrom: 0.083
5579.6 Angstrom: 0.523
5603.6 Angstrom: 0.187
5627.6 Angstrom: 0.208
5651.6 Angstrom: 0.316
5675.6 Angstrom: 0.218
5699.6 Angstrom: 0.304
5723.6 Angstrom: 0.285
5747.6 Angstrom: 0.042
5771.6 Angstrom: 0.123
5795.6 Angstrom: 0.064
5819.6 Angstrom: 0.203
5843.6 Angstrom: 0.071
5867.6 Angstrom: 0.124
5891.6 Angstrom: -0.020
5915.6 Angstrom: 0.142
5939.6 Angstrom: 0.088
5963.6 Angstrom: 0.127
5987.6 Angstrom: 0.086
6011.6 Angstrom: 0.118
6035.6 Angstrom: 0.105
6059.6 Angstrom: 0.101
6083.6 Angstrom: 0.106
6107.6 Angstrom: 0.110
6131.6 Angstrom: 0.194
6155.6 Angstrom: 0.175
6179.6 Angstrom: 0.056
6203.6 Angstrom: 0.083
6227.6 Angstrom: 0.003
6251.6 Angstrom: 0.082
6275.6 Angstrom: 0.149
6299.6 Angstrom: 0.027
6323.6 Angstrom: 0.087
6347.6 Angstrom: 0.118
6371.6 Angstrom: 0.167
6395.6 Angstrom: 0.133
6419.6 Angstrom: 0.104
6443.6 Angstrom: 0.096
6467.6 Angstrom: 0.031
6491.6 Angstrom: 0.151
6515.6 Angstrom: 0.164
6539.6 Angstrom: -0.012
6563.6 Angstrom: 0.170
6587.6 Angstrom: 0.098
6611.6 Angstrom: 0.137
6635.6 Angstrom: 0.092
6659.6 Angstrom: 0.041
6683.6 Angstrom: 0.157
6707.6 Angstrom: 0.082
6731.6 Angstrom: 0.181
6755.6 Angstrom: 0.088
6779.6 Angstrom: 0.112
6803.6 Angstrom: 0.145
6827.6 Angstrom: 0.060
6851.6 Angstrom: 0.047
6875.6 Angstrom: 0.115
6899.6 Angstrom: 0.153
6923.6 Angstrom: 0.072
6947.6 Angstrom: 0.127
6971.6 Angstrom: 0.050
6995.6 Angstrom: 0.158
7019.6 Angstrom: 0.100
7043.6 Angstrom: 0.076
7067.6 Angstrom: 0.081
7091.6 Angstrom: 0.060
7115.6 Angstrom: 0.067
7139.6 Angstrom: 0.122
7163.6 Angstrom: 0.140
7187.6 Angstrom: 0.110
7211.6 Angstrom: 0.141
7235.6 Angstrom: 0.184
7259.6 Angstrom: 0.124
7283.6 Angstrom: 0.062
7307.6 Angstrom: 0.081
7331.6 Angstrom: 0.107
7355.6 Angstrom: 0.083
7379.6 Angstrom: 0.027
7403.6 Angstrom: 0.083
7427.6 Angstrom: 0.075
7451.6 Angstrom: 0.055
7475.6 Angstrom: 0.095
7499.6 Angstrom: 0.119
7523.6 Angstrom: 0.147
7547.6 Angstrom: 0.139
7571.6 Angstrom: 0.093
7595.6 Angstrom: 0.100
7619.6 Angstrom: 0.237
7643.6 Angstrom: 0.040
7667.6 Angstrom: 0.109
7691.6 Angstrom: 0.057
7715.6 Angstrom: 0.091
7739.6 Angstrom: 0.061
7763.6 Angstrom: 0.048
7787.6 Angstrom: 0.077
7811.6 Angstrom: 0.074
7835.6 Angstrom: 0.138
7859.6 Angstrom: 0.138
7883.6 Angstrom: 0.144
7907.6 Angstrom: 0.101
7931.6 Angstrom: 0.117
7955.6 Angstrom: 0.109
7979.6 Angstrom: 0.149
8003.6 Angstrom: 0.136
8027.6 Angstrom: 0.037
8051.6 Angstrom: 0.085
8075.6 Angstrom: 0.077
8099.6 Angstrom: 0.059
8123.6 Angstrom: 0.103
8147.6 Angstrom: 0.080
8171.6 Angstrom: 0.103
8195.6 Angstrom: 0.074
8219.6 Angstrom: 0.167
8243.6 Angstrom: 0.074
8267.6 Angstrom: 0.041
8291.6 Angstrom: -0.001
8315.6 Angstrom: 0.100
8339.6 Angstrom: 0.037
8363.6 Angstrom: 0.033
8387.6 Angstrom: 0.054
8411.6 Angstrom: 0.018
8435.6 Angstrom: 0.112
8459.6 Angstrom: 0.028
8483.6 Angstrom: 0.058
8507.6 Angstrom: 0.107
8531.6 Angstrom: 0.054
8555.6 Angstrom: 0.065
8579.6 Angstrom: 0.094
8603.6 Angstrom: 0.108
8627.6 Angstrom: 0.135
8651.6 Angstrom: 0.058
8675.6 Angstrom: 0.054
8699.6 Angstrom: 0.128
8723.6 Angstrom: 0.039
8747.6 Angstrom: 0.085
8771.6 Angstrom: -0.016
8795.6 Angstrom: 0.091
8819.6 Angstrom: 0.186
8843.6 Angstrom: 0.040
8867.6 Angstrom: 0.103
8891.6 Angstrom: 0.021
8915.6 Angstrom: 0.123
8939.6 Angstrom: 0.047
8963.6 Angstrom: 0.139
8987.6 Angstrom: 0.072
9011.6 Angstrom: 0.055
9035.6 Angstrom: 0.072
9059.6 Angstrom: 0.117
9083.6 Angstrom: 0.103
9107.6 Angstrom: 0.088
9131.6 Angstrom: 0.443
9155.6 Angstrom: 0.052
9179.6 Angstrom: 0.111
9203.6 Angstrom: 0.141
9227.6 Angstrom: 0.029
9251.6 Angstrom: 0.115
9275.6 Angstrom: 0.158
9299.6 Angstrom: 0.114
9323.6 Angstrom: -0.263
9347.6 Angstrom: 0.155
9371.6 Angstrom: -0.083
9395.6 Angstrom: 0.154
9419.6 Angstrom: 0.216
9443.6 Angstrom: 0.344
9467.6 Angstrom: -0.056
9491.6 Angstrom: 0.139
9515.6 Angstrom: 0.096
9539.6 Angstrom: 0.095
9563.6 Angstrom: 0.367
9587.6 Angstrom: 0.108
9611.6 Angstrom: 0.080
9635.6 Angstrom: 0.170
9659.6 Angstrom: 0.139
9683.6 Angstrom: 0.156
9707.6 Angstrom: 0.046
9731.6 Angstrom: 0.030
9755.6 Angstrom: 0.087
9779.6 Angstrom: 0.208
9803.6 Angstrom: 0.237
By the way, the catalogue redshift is 1.448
